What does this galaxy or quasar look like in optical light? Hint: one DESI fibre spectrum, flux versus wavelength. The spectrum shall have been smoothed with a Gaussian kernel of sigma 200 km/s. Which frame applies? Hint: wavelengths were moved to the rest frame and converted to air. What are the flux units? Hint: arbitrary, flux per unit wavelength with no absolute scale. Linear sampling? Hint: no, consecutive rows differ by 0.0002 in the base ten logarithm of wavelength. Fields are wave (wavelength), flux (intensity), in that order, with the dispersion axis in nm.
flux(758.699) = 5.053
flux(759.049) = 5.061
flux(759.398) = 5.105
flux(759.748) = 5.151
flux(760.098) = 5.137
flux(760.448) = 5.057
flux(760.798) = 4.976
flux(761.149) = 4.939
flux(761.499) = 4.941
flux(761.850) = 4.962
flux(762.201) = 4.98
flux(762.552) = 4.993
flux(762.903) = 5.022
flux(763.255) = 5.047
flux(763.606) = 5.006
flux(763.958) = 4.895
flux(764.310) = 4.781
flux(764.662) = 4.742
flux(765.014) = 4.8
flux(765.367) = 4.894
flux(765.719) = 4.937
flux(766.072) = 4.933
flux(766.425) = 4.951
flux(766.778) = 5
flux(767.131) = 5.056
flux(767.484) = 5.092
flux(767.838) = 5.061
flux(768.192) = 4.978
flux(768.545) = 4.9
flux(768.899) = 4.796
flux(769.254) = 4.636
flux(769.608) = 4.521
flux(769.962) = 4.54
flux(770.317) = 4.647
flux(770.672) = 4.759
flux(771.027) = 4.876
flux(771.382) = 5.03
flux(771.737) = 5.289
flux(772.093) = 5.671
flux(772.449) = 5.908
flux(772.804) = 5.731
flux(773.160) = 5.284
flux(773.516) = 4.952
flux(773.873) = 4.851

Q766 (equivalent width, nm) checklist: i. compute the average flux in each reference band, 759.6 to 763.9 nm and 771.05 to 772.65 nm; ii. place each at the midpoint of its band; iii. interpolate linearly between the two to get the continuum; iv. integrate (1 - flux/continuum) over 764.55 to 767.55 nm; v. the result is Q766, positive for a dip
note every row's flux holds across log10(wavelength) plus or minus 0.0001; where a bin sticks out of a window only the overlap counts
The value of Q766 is 0.15 nm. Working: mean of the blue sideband 5.01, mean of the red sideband 5.42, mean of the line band 4.93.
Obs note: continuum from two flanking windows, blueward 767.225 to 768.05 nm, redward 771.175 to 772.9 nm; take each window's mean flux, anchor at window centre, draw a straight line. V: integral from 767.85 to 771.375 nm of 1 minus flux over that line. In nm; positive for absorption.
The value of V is 0.33 nm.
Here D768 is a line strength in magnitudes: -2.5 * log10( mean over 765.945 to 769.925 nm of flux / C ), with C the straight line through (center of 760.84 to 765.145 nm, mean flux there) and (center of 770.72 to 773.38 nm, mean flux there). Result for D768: 0.06 mag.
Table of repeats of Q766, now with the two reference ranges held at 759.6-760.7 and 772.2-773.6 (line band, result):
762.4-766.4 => 0.250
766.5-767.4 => 0.051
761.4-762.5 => 0.042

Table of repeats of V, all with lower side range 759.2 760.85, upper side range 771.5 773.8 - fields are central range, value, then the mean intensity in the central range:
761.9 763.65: 0.05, 5.01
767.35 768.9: 0.10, 4.98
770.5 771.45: 0.09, 4.87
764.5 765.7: 0.09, 4.83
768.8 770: 0.16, 4.62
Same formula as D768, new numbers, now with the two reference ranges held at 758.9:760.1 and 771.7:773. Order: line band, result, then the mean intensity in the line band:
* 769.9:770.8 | 0.20 mag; 4.65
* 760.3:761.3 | 0.04 mag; 4.99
